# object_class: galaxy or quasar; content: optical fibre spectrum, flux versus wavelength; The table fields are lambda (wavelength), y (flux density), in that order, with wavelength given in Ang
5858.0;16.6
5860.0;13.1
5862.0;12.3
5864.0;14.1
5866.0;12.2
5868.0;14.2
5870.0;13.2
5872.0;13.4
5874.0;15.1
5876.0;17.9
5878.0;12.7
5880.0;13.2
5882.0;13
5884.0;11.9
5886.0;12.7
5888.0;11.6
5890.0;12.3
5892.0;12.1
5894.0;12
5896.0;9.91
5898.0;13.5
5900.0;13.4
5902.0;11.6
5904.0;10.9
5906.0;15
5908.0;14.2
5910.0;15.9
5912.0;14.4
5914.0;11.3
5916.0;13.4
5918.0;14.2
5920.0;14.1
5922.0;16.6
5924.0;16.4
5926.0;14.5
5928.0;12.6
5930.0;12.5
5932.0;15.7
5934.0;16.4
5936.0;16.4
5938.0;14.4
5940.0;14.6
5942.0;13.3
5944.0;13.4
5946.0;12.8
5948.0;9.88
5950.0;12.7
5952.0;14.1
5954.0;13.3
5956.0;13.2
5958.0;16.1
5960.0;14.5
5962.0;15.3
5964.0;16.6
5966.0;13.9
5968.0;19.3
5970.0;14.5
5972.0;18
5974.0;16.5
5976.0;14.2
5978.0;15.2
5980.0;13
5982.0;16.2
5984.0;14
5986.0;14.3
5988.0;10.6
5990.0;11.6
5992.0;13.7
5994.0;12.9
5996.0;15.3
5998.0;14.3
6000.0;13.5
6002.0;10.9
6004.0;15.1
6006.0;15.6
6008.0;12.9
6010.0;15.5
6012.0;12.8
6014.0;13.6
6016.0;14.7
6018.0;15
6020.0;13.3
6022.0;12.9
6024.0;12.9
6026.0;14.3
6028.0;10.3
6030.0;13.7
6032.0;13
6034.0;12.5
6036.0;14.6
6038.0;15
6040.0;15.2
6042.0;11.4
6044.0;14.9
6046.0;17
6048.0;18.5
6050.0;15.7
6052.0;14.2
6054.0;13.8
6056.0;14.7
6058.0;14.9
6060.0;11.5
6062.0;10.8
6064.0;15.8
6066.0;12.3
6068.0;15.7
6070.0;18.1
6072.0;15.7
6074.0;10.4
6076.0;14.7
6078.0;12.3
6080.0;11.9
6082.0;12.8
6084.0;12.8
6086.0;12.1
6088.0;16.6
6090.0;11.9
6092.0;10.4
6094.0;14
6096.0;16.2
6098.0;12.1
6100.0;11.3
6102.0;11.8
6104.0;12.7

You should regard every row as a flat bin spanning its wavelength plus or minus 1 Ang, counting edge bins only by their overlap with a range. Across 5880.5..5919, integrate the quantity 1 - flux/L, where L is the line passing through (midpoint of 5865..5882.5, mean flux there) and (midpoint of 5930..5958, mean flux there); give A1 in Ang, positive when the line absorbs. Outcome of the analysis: 3.01 Ang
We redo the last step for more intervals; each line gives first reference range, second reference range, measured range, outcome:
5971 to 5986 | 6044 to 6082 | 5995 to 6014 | 1.25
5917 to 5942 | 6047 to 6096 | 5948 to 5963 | 0.76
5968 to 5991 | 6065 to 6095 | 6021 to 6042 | 0.98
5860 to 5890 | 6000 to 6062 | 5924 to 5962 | -1.12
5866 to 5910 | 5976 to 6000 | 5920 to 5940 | -2.43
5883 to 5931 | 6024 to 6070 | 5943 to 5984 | -3.10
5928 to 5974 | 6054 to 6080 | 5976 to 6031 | 2.31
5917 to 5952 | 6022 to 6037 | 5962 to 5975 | -2.49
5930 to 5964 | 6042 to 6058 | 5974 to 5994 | 1.09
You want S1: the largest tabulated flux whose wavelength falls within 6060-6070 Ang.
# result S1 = 18.1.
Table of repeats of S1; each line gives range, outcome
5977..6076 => 18.5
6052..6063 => 14.9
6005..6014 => 15.6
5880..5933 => 16.6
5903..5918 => 15.9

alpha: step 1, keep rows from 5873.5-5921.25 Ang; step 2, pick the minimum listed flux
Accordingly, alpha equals 9.91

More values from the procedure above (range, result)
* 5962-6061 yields 10.3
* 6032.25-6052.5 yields 11.4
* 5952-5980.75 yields 13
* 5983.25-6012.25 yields 10.6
